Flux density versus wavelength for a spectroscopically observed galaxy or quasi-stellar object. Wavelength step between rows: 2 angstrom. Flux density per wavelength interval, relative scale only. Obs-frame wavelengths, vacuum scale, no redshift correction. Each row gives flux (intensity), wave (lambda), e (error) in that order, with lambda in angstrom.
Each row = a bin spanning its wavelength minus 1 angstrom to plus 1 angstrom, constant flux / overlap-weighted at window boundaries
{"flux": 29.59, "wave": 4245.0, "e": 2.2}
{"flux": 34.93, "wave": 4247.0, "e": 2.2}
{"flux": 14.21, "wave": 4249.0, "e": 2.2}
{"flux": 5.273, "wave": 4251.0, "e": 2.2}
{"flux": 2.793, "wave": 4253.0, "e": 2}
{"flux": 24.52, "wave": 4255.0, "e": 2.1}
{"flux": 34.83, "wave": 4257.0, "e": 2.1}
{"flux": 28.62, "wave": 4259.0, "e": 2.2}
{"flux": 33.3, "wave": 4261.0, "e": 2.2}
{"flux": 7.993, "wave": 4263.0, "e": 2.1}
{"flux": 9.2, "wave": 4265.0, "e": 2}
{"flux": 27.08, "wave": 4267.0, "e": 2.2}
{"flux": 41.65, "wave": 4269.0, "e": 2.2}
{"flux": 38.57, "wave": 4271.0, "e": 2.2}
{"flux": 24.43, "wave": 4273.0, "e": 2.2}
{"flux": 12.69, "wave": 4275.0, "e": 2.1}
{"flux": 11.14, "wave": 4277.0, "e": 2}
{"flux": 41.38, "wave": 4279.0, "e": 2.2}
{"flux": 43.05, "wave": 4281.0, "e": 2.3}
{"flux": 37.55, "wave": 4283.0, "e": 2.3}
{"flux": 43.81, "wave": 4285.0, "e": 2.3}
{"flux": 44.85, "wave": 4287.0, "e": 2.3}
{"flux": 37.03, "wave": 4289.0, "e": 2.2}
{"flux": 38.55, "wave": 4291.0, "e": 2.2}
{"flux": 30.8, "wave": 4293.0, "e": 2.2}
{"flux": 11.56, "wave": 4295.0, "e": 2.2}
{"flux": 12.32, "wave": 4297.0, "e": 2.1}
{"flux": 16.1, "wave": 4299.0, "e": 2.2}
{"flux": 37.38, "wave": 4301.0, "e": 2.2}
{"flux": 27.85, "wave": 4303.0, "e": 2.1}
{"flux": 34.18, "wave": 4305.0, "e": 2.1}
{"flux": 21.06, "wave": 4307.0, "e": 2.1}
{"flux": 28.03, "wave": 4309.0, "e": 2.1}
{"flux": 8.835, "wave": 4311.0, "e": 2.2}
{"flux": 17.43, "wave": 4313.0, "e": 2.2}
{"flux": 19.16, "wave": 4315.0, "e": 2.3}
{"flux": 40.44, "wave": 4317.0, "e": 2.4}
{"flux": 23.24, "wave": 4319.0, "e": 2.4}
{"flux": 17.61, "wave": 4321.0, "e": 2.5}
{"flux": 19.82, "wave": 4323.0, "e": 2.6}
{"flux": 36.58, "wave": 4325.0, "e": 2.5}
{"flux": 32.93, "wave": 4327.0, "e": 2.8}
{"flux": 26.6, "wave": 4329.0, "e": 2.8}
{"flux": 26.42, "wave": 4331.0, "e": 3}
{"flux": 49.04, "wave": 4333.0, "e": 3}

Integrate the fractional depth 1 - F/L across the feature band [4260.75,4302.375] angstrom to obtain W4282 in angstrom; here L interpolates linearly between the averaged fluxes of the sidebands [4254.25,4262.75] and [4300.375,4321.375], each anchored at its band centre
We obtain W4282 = -2.5 angstrom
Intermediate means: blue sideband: 28.5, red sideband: 25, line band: 28.5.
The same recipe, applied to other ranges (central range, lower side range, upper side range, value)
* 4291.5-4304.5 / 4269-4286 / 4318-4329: 2.5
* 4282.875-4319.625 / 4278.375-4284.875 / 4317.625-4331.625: 7.3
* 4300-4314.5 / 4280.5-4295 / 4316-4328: 3.5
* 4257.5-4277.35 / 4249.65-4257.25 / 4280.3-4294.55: -0.5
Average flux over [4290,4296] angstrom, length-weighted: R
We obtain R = 27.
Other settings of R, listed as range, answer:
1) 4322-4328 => 29.8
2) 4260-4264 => 20.6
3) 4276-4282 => 31.9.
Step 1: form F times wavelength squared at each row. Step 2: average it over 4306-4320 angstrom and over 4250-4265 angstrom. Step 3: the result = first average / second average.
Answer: 1.23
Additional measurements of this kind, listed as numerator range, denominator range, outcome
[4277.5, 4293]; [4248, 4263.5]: 2.06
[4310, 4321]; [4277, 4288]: 0.55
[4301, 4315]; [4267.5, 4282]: 0.79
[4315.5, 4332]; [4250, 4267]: 1.52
